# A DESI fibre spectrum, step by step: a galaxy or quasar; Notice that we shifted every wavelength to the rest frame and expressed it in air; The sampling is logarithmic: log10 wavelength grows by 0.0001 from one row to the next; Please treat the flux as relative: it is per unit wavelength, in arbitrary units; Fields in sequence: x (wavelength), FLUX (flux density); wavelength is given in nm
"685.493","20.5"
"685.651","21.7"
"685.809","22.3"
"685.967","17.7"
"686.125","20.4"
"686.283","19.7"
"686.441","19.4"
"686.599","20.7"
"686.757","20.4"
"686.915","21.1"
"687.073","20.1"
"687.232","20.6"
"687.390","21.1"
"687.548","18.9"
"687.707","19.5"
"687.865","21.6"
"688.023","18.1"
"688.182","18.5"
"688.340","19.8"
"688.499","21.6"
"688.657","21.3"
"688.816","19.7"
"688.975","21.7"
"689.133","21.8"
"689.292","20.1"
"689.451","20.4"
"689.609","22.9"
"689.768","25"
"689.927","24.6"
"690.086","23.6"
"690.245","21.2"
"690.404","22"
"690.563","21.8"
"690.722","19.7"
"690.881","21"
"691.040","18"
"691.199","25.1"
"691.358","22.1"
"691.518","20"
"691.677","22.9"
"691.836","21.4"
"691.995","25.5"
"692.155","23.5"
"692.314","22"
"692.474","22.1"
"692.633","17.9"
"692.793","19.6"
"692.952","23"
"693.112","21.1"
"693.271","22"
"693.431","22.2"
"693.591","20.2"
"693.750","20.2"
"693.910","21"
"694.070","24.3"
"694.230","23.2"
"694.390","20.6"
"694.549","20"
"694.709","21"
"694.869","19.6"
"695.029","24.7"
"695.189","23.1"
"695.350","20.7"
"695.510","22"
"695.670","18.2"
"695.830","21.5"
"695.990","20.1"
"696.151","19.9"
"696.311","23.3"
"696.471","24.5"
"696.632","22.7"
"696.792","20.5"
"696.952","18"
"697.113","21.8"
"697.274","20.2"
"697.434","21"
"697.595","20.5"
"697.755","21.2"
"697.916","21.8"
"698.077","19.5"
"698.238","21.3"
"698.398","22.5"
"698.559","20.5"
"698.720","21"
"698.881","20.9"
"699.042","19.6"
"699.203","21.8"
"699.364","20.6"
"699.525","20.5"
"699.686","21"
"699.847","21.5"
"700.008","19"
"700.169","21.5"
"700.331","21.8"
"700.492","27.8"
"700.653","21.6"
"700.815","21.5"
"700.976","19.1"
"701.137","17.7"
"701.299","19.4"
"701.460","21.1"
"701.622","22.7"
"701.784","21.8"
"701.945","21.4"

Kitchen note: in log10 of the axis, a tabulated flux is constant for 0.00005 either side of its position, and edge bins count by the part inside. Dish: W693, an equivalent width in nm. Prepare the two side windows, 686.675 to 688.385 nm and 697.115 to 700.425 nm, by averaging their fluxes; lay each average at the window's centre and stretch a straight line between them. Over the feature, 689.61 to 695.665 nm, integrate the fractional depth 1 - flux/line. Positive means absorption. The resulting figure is -0.413 nm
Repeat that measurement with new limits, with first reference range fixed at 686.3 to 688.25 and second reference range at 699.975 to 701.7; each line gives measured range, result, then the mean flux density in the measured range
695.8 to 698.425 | -0.03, 21.2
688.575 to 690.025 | -0.13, 22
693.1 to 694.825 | -0.07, 21.4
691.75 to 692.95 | -0.08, 21.8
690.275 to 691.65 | -0.06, 21.3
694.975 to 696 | -0.04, 21.5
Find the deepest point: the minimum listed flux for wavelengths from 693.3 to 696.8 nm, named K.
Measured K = 18.2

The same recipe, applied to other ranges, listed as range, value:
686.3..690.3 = 18.1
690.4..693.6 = 17.9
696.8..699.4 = 18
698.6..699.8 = 19.6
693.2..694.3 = 20.2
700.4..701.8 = 17.7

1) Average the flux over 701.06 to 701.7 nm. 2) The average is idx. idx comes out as 20.2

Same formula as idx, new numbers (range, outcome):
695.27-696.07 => 20.5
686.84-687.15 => 20.6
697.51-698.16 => 20.7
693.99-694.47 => 22.7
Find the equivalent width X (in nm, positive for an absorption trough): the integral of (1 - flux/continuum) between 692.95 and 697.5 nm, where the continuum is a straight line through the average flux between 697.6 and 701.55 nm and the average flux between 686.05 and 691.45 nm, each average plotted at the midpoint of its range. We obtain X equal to -0.08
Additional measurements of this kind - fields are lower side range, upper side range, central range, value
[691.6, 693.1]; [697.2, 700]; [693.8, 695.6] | -0.02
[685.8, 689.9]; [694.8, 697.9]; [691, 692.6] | -0.10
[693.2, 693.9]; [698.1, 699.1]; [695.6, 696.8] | -0.02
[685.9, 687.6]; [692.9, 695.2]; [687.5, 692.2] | -0.16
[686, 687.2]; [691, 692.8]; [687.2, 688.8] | 0.04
